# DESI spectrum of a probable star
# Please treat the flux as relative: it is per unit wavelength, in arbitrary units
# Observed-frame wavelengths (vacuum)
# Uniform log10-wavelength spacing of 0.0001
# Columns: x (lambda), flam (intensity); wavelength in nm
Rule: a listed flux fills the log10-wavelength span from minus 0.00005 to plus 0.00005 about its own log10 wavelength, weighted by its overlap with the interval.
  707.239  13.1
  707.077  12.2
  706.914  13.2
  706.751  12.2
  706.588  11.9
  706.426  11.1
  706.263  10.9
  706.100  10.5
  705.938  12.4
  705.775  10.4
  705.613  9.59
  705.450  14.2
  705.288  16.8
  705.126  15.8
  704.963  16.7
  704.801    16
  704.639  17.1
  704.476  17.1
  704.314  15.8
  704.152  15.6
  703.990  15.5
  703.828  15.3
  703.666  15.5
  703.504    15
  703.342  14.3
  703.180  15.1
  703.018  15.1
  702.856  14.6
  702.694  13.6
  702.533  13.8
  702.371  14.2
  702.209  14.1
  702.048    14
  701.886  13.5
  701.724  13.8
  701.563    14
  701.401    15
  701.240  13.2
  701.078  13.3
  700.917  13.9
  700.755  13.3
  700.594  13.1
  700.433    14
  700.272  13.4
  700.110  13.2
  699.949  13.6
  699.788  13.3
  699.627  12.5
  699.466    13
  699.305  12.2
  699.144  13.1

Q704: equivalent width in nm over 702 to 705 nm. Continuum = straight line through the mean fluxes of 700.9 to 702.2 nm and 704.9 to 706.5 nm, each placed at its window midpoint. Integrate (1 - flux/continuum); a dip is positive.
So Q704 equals -0.41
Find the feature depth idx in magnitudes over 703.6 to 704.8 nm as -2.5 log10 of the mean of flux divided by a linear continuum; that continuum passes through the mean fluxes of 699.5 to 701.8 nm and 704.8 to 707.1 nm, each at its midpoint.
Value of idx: -0.22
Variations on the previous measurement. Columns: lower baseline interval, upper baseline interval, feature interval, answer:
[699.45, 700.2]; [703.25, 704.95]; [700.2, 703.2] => 0.03 mag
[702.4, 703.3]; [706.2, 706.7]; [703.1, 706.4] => -0.13 mag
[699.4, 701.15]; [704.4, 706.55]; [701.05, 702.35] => -0.04 mag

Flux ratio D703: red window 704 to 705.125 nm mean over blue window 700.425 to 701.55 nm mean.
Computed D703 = 1.2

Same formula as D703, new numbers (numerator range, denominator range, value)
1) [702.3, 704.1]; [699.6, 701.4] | 1.10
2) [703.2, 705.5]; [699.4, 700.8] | 1.19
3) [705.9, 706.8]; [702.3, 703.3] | 0.79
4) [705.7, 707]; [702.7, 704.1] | 0.77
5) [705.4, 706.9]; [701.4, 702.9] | 0.82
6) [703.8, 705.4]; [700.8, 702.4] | 1.17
